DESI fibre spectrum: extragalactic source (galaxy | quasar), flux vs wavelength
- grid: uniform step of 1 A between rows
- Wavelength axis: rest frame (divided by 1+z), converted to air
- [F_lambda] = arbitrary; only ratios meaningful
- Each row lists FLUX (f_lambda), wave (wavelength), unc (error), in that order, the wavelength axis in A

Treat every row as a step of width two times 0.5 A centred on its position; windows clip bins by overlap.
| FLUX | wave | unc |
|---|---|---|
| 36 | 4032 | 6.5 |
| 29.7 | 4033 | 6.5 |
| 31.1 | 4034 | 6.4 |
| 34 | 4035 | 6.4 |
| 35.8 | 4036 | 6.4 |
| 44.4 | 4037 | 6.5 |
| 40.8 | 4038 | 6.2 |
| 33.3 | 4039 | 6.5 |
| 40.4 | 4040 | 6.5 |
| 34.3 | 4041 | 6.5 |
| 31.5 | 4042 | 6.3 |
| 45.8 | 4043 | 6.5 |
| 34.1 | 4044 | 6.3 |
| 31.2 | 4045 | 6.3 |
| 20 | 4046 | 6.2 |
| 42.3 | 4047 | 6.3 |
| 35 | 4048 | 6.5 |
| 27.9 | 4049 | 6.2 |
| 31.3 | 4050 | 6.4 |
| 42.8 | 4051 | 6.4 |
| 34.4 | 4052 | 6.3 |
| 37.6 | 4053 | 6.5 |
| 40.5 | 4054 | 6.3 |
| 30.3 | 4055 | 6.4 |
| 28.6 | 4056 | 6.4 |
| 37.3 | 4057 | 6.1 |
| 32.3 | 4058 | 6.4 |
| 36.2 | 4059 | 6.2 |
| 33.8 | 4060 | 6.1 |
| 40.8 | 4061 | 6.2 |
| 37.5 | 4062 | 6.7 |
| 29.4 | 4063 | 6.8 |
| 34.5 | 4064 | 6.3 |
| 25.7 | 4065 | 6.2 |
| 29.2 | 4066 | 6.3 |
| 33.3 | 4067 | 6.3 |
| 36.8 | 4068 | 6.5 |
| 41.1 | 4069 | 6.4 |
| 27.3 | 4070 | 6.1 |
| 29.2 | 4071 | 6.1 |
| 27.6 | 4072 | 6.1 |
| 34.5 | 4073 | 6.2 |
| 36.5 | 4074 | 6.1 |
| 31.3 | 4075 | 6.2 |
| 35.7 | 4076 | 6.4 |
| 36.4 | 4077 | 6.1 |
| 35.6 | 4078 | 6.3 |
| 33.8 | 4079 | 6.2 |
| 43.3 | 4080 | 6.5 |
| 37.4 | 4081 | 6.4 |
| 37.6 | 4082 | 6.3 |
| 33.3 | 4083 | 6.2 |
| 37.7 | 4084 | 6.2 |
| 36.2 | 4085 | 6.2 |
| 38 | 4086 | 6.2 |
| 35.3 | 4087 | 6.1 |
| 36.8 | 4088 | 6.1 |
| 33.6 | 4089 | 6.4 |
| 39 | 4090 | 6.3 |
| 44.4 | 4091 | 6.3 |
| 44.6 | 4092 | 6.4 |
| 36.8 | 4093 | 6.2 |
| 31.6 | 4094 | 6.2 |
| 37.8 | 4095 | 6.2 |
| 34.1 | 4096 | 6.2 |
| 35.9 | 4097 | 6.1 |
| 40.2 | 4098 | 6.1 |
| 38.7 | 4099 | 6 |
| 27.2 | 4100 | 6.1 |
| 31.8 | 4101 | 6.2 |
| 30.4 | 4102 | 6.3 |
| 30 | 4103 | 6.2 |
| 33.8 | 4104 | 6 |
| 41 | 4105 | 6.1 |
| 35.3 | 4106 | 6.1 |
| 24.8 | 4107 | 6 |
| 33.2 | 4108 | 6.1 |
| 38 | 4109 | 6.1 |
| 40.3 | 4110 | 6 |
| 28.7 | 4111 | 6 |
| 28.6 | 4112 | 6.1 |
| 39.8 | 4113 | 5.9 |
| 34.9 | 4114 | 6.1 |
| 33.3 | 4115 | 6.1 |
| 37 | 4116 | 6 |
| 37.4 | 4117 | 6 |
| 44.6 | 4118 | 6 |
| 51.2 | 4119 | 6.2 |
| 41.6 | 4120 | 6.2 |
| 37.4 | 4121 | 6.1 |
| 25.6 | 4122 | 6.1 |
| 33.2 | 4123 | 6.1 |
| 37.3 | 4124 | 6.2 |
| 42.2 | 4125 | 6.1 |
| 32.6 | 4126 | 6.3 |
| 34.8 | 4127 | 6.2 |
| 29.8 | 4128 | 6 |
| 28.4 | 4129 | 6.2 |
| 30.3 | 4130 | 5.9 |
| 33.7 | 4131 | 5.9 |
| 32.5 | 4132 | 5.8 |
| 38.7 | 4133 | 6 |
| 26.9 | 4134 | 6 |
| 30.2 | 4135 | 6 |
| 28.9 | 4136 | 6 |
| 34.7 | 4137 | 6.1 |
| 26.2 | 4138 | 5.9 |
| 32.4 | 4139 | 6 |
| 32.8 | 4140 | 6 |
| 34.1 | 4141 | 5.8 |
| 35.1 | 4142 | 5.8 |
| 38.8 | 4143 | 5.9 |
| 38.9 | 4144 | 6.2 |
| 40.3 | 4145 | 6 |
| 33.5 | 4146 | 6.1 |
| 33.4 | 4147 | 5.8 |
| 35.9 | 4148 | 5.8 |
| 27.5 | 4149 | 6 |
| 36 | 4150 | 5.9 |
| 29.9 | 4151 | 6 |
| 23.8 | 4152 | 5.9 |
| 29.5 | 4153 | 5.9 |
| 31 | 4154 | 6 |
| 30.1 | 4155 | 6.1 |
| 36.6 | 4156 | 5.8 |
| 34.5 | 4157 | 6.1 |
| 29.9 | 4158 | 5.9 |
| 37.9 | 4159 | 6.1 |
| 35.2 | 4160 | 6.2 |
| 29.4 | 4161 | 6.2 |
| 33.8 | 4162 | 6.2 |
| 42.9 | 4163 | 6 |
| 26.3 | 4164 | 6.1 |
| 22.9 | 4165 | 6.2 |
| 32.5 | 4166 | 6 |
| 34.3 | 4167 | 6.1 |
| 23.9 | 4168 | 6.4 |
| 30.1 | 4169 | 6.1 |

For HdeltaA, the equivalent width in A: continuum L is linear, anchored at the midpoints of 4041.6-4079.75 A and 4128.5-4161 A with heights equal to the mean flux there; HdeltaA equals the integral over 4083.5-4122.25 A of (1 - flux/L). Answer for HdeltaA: -3.3 A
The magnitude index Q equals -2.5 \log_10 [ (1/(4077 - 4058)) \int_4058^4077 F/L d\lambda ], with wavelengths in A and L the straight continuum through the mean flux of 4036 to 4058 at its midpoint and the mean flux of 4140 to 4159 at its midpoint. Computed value 0.05 mag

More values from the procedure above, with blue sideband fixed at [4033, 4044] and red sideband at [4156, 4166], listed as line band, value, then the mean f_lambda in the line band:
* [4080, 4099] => -0.07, 37.4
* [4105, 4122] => -0.07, 36.4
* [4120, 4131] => 0.01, 33.6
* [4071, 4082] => 0.01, 35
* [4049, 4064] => 0.04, 34.9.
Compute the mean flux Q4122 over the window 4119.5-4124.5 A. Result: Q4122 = 35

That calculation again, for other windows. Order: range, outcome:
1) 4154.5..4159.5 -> 33.8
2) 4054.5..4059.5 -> 32.9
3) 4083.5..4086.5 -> 37.3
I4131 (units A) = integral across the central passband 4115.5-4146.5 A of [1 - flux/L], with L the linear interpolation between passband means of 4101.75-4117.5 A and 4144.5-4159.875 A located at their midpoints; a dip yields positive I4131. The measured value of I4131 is -1.3 A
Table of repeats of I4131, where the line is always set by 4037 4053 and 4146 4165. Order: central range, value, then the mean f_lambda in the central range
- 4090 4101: -1.0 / 37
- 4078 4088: -0.8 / 36.9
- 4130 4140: 0.4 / 31.6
